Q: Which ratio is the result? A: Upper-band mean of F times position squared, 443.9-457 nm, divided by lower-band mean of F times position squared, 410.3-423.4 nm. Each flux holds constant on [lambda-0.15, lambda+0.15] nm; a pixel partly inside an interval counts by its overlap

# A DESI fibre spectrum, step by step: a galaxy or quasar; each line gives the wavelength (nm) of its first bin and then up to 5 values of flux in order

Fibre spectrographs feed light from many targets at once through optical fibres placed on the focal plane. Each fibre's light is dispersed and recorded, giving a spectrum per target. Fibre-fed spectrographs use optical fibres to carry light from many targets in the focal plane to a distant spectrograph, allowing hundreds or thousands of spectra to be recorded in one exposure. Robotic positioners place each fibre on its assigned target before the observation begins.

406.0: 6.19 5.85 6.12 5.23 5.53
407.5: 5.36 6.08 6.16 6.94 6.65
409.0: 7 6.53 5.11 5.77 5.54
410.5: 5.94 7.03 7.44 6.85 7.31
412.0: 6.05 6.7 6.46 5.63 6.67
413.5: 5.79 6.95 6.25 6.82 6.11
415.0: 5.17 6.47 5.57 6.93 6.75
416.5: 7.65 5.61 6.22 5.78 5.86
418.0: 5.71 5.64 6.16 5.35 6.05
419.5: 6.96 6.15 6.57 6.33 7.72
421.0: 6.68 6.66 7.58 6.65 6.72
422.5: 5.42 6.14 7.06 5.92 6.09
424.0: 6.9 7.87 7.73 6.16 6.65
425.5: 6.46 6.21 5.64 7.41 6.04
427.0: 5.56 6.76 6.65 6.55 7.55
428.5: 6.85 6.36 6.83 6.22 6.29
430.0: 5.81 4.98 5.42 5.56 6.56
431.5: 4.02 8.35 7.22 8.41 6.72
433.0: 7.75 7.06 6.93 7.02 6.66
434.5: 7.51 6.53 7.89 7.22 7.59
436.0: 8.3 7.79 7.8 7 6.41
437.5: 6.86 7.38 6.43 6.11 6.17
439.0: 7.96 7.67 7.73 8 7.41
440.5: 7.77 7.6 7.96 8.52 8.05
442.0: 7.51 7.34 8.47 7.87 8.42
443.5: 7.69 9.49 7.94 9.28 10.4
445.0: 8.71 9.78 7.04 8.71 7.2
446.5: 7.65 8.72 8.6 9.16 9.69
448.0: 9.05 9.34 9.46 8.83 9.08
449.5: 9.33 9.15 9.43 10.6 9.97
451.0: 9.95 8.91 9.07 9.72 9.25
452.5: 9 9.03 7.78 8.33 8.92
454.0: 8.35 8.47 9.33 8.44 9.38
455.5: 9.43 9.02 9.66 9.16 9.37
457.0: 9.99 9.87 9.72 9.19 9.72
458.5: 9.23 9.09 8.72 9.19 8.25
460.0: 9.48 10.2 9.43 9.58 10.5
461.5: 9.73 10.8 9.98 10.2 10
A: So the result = 1.65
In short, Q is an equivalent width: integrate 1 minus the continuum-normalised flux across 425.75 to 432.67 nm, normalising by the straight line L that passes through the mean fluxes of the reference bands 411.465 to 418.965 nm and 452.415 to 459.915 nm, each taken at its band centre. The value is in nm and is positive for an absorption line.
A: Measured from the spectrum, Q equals 0.77 nm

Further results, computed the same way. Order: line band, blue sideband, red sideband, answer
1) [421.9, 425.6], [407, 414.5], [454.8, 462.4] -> 0.31 nm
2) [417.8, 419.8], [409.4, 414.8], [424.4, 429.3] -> 0.15 nm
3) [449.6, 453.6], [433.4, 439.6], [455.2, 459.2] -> -0.20 nm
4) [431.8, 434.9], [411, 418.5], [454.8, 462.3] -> 0.17 nm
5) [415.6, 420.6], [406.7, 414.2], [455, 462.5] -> 0.42 nm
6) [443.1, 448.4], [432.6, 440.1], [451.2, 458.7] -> -0.34 nm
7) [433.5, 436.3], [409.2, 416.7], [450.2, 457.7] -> 0.20 nm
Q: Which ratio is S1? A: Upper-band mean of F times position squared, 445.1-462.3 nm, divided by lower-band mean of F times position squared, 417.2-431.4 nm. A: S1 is 1.6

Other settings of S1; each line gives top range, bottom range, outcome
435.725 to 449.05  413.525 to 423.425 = 1.42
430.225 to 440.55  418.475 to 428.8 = 1.13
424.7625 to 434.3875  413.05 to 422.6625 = 1.09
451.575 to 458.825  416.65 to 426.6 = 1.66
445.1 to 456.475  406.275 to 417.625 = 1.72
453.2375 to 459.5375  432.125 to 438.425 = 1.39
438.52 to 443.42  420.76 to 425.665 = 1.26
